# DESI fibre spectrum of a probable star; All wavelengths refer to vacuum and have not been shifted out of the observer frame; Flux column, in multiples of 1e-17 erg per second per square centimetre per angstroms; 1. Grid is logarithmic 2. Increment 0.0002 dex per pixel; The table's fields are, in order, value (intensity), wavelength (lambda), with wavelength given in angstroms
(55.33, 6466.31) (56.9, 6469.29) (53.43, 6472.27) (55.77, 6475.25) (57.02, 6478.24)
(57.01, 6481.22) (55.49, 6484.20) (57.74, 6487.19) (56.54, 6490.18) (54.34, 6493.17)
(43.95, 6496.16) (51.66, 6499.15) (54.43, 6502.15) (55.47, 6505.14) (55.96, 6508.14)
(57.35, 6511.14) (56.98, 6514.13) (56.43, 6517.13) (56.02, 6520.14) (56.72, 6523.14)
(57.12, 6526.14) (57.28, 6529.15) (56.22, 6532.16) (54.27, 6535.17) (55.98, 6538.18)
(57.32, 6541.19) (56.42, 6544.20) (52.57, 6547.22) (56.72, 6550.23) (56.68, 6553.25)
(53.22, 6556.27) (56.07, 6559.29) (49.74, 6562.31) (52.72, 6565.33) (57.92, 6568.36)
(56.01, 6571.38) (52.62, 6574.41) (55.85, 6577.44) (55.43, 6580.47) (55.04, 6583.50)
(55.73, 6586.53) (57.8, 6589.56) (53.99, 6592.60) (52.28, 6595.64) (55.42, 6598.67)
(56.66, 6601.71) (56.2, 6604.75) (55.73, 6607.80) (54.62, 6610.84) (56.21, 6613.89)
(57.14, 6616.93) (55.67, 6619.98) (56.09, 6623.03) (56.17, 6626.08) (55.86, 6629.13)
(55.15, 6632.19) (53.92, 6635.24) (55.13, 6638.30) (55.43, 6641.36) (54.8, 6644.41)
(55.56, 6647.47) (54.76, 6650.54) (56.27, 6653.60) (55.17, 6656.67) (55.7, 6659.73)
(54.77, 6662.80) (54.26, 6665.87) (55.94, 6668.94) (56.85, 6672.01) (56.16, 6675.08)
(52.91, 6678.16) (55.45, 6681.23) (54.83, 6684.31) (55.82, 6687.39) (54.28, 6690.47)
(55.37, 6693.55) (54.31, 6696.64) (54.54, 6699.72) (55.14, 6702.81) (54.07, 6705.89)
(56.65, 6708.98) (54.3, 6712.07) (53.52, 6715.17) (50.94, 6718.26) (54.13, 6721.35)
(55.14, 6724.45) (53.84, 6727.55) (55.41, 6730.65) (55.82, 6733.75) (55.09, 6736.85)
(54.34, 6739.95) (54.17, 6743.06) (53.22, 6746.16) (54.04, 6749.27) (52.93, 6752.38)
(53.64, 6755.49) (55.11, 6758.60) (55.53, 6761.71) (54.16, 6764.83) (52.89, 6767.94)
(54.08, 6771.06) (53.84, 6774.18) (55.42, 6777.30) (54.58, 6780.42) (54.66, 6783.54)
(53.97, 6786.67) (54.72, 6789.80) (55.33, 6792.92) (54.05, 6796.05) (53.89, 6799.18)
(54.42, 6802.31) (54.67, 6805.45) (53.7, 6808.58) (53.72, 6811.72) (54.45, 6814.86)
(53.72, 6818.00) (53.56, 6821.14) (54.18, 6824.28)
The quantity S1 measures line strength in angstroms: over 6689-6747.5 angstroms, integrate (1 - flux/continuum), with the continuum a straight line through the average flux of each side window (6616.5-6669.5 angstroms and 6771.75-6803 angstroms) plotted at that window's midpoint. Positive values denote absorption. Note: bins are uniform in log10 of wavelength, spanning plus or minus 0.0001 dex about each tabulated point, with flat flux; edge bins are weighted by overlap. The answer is 0.51 angstroms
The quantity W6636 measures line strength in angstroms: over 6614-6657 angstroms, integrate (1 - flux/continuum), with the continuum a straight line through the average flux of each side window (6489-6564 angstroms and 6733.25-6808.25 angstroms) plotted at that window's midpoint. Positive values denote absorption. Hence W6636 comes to -0.7 angstroms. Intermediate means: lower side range 55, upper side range 54.3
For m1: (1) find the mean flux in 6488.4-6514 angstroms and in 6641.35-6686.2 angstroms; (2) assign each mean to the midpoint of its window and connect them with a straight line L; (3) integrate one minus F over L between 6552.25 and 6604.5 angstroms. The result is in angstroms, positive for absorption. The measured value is -0.33 angstroms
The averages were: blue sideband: 53.9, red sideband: 55.3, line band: 54.9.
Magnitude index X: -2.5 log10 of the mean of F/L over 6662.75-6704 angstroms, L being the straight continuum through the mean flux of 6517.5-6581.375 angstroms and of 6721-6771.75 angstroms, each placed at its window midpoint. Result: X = -0.01 mag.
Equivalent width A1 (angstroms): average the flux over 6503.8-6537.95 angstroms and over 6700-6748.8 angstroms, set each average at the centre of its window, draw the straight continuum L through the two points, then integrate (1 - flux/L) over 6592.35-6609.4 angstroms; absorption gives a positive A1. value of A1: 0.1 angstroms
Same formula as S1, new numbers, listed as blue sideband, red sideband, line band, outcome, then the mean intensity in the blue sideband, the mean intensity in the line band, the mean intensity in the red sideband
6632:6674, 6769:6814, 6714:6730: 0.3 angstroms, 55.3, 53.6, 54.3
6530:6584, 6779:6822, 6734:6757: 0.2 angstroms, 55.1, 54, 54.2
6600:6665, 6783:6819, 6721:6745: 0.0 angstroms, 55.6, 54.7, 54.3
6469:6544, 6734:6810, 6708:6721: 0.2 angstroms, 55.5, 53.8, 54.3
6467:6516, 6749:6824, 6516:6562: -0.7 angstroms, 55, 55.8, 54.2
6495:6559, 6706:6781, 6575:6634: -0.7 angstroms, 55.3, 55.6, 54.3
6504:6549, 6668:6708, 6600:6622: -0.2 angstroms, 56.2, 56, 55.1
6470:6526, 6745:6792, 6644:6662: -0.2 angstroms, 55.2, 55.4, 54.2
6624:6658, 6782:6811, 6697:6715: 0.0 angstroms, 55.3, 54.8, 54.3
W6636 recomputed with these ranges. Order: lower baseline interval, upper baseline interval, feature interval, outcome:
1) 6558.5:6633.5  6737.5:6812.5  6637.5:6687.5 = -0.35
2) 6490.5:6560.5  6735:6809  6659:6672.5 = -0.17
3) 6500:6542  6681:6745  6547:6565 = 0.55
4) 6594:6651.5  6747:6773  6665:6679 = -0.12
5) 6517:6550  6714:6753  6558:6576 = 0.50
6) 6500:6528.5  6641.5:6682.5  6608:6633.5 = -0.15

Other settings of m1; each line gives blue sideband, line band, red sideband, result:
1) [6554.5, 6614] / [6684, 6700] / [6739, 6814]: -0.1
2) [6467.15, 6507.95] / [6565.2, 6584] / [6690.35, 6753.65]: -0.3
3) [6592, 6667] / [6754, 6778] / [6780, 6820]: 0.1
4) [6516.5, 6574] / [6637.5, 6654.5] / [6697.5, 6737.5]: -0.1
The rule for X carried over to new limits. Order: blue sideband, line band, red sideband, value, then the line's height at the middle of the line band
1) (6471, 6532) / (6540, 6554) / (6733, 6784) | -0.014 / 55.2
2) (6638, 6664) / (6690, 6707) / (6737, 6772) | 0.001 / 54.7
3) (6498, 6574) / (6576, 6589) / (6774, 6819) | -0.009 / 55.3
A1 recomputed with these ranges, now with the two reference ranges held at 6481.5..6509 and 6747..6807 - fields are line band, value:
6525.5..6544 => -0.8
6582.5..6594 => -0.3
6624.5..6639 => -0.3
